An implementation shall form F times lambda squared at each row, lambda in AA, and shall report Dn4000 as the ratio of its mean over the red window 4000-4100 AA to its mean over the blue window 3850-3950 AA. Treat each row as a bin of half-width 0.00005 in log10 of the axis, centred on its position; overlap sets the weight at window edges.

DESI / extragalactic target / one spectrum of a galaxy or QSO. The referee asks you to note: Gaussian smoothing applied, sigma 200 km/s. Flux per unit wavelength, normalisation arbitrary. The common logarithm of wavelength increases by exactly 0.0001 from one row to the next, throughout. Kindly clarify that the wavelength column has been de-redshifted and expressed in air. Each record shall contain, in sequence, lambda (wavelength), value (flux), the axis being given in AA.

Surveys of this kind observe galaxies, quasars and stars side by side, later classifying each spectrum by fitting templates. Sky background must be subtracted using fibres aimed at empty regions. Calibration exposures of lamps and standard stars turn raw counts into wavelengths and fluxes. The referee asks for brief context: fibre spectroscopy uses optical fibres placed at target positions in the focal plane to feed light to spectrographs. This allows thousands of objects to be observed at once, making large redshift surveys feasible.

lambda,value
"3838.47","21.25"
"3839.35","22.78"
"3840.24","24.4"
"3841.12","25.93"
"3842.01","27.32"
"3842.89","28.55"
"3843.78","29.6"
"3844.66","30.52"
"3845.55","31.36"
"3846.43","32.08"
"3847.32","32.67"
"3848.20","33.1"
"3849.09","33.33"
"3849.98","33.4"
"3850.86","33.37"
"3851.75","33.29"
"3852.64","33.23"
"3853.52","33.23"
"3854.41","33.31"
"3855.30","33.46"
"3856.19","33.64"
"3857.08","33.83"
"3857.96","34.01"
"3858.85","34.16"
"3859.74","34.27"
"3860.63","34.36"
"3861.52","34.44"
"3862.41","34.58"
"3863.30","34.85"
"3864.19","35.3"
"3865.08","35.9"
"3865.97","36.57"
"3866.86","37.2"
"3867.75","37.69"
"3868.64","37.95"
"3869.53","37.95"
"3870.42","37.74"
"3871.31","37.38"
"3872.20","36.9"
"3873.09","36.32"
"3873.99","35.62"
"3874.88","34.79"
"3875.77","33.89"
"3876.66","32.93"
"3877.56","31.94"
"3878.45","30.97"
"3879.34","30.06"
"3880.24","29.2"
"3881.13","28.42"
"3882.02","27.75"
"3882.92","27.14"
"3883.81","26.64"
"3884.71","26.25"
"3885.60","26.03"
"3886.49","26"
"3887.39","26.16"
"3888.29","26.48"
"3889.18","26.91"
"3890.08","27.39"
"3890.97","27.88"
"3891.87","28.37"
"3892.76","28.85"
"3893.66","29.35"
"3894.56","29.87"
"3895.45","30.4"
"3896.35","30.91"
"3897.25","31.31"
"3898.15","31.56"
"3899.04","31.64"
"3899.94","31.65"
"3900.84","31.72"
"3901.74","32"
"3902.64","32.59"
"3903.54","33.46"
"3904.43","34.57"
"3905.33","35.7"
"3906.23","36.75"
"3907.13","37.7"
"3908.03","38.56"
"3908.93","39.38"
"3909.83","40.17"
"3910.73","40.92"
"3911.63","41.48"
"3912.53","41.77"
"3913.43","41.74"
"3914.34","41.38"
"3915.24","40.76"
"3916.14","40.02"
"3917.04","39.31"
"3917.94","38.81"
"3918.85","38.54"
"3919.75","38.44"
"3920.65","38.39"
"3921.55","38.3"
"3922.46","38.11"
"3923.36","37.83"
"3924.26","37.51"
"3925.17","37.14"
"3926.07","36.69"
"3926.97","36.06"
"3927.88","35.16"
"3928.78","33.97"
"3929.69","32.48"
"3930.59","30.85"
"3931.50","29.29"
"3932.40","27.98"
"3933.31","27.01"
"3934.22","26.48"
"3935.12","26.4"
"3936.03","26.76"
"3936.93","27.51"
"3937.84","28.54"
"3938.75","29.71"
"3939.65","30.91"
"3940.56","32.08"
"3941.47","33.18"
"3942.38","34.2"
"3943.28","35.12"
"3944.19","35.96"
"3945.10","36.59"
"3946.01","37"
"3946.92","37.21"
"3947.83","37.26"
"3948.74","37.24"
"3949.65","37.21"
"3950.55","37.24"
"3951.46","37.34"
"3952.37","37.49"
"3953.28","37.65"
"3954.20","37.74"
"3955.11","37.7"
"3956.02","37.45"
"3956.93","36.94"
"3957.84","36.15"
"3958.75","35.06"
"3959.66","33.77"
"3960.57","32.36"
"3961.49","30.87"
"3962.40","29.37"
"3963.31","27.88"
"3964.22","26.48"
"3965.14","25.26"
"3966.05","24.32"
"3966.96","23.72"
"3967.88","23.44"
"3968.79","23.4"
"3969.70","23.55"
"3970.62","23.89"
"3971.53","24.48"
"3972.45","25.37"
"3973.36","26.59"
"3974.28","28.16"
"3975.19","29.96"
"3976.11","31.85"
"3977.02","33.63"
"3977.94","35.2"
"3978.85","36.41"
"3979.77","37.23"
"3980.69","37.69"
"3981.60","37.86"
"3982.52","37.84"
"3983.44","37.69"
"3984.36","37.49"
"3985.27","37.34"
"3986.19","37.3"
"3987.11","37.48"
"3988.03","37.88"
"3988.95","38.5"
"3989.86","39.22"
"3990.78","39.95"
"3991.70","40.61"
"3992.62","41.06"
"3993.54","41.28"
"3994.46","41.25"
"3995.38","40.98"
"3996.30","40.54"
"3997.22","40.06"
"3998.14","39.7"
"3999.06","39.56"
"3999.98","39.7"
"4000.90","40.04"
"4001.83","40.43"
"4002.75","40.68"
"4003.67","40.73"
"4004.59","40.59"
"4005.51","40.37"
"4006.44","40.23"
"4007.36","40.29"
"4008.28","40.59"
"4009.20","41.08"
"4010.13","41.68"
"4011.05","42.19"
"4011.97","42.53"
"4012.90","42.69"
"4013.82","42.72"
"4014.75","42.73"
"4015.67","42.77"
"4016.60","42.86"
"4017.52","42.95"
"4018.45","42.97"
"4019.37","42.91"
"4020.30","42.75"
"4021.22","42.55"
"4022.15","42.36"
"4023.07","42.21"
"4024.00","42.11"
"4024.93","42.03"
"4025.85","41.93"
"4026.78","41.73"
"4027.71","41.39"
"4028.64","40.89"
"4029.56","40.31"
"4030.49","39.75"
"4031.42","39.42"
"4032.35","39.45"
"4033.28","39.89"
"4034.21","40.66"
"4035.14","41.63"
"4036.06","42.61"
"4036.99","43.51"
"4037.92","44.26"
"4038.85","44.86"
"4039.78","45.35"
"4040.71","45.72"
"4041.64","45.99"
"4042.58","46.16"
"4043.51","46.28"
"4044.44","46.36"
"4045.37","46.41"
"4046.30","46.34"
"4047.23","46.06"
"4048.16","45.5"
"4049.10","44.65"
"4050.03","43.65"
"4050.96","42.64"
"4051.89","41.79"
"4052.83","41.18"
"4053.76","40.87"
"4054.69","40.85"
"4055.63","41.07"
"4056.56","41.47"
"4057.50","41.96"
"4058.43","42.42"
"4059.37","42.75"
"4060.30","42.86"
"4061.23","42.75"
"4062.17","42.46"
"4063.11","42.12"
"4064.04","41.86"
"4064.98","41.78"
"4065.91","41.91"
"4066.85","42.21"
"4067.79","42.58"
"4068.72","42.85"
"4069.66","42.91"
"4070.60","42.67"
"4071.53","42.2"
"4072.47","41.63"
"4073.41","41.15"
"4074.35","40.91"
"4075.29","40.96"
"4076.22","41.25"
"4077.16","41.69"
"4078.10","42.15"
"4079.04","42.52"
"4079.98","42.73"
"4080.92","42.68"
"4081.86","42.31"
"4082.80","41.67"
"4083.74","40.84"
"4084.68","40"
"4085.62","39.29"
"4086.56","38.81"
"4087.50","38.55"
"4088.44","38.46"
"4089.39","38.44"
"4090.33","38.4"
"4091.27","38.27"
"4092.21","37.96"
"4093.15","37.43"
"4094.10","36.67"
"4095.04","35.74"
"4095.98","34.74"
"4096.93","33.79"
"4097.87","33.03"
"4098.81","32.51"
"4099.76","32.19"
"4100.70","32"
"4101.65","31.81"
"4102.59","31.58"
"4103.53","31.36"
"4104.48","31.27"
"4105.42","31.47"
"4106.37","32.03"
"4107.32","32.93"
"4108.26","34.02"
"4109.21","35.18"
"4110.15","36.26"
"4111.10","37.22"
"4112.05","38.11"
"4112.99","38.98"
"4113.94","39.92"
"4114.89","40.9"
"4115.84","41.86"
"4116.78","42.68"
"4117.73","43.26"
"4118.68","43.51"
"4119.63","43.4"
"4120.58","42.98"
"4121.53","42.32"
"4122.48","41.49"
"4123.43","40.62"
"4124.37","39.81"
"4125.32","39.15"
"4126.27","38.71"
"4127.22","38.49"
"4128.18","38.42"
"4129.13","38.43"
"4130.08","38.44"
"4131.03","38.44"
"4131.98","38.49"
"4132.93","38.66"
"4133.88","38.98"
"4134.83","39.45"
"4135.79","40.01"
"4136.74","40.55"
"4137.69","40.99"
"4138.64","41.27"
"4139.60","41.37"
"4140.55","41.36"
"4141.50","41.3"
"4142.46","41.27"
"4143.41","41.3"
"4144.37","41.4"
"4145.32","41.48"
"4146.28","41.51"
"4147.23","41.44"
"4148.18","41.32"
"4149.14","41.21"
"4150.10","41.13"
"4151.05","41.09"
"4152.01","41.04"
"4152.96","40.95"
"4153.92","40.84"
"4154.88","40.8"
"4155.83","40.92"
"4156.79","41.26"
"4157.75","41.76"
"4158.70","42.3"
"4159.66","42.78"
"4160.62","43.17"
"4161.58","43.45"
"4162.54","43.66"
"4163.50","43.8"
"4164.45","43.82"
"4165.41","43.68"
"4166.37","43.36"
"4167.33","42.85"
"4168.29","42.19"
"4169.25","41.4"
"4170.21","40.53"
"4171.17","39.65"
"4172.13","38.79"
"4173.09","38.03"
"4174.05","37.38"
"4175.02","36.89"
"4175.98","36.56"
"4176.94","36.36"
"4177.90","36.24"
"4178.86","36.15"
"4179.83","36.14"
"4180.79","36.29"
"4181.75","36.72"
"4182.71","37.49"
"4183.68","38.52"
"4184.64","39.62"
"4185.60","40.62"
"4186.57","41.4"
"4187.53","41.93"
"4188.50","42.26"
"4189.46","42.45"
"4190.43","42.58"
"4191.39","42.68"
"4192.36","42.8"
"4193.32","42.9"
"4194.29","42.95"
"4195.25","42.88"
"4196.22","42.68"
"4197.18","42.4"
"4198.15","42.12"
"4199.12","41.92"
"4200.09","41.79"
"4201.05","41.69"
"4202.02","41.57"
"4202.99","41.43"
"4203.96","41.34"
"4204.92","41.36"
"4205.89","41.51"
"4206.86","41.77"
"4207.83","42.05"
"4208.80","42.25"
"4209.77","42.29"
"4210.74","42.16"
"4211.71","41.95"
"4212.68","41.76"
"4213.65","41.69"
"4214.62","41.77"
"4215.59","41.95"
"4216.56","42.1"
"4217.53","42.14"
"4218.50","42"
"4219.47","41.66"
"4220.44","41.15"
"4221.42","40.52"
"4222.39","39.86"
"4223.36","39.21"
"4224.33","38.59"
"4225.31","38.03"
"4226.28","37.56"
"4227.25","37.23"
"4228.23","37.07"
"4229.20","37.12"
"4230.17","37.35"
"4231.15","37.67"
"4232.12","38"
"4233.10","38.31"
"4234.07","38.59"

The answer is 1.3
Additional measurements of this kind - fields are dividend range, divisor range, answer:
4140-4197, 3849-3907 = 1.46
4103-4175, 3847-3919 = 1.35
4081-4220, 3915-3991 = 1.31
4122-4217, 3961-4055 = 1.14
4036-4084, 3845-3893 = 1.46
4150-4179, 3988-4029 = 1.07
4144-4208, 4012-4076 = 1.02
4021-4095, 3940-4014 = 1.22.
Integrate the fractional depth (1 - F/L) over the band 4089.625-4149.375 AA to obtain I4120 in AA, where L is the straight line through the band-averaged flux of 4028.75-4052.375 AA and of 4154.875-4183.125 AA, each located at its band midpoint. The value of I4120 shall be 4.5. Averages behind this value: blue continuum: 43.5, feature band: 38.3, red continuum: 40.1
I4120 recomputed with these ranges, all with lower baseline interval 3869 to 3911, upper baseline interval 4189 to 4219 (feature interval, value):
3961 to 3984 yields 3.3 AA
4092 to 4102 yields 1.1 AA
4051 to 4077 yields -3.0 AA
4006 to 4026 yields -3.4 AA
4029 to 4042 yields -2.0 AA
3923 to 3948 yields 0.6 AA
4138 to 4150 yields -0.3 AA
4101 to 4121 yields 1.0 AA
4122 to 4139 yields 0.1 AA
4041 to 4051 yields -2.3 AA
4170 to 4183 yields 1.2 AA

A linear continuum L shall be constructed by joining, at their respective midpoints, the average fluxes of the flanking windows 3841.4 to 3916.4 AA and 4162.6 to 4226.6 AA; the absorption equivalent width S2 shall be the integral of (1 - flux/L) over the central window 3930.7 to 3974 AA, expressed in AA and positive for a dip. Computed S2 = 4.6 AA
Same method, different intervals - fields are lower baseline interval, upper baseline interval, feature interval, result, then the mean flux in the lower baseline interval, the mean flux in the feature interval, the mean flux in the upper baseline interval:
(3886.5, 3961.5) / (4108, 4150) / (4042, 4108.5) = -2.4 AA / 34.3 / 39.9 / 40.2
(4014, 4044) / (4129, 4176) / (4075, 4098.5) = 1.5 AA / 42.6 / 39.1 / 40.9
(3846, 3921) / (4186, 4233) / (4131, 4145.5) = -0.4 AA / 33.8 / 40.4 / 41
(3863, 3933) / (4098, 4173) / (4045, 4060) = -2.2 AA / 34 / 43.1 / 39.6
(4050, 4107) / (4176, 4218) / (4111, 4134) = -0.2 AA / 39.3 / 40.2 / 40.9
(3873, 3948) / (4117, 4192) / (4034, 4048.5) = -3.0 AA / 33.2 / 44.9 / 40.5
